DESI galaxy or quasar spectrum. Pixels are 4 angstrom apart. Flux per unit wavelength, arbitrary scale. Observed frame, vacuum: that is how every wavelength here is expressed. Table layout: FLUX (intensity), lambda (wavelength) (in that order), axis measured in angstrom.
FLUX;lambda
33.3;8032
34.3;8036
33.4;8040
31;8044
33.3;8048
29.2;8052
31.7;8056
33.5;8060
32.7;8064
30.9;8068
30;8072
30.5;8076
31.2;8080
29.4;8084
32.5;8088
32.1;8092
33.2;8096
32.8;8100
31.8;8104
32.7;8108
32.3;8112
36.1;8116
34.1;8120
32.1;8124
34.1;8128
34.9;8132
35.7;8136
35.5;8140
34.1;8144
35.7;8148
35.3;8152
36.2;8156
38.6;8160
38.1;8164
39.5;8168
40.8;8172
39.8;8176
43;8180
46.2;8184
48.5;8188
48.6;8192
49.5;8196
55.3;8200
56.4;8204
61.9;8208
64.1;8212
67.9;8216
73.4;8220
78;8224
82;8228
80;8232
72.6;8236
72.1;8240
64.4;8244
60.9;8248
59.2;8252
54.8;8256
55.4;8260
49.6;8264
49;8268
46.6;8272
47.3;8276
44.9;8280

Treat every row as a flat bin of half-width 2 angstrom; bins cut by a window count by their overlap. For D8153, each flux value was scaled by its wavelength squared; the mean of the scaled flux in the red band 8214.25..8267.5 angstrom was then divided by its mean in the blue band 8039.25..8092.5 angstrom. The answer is 2.20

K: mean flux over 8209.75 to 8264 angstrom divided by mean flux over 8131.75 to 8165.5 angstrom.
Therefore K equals 1.87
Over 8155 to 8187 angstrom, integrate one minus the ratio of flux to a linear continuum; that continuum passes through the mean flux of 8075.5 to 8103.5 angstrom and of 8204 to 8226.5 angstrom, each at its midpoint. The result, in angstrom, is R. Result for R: 8.5 angstrom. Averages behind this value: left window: 31.7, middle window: 40.7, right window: 68.2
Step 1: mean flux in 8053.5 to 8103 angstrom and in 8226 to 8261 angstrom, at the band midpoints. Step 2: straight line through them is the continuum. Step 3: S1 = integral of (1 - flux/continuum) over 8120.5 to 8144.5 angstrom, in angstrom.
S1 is 4.9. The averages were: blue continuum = 31.7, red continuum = 67.1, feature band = 34.4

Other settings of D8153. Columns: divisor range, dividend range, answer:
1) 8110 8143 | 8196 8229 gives 1.96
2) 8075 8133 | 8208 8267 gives 2.10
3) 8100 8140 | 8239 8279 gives 1.69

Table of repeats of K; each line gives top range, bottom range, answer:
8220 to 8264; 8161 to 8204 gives 1.49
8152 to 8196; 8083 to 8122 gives 1.28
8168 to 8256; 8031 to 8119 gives 1.85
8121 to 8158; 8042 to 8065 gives 1.09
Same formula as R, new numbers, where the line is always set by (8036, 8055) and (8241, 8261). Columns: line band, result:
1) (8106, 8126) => 3.9 angstrom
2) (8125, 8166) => 8.8 angstrom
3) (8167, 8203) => 3.4 angstrom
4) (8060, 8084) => 3.0 angstrom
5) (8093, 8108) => 2.6 angstrom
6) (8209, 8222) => -3.1 angstrom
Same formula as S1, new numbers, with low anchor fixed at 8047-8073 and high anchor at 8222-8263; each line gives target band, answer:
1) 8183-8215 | 2.49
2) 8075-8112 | 6.08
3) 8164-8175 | 2.77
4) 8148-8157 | 2.55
